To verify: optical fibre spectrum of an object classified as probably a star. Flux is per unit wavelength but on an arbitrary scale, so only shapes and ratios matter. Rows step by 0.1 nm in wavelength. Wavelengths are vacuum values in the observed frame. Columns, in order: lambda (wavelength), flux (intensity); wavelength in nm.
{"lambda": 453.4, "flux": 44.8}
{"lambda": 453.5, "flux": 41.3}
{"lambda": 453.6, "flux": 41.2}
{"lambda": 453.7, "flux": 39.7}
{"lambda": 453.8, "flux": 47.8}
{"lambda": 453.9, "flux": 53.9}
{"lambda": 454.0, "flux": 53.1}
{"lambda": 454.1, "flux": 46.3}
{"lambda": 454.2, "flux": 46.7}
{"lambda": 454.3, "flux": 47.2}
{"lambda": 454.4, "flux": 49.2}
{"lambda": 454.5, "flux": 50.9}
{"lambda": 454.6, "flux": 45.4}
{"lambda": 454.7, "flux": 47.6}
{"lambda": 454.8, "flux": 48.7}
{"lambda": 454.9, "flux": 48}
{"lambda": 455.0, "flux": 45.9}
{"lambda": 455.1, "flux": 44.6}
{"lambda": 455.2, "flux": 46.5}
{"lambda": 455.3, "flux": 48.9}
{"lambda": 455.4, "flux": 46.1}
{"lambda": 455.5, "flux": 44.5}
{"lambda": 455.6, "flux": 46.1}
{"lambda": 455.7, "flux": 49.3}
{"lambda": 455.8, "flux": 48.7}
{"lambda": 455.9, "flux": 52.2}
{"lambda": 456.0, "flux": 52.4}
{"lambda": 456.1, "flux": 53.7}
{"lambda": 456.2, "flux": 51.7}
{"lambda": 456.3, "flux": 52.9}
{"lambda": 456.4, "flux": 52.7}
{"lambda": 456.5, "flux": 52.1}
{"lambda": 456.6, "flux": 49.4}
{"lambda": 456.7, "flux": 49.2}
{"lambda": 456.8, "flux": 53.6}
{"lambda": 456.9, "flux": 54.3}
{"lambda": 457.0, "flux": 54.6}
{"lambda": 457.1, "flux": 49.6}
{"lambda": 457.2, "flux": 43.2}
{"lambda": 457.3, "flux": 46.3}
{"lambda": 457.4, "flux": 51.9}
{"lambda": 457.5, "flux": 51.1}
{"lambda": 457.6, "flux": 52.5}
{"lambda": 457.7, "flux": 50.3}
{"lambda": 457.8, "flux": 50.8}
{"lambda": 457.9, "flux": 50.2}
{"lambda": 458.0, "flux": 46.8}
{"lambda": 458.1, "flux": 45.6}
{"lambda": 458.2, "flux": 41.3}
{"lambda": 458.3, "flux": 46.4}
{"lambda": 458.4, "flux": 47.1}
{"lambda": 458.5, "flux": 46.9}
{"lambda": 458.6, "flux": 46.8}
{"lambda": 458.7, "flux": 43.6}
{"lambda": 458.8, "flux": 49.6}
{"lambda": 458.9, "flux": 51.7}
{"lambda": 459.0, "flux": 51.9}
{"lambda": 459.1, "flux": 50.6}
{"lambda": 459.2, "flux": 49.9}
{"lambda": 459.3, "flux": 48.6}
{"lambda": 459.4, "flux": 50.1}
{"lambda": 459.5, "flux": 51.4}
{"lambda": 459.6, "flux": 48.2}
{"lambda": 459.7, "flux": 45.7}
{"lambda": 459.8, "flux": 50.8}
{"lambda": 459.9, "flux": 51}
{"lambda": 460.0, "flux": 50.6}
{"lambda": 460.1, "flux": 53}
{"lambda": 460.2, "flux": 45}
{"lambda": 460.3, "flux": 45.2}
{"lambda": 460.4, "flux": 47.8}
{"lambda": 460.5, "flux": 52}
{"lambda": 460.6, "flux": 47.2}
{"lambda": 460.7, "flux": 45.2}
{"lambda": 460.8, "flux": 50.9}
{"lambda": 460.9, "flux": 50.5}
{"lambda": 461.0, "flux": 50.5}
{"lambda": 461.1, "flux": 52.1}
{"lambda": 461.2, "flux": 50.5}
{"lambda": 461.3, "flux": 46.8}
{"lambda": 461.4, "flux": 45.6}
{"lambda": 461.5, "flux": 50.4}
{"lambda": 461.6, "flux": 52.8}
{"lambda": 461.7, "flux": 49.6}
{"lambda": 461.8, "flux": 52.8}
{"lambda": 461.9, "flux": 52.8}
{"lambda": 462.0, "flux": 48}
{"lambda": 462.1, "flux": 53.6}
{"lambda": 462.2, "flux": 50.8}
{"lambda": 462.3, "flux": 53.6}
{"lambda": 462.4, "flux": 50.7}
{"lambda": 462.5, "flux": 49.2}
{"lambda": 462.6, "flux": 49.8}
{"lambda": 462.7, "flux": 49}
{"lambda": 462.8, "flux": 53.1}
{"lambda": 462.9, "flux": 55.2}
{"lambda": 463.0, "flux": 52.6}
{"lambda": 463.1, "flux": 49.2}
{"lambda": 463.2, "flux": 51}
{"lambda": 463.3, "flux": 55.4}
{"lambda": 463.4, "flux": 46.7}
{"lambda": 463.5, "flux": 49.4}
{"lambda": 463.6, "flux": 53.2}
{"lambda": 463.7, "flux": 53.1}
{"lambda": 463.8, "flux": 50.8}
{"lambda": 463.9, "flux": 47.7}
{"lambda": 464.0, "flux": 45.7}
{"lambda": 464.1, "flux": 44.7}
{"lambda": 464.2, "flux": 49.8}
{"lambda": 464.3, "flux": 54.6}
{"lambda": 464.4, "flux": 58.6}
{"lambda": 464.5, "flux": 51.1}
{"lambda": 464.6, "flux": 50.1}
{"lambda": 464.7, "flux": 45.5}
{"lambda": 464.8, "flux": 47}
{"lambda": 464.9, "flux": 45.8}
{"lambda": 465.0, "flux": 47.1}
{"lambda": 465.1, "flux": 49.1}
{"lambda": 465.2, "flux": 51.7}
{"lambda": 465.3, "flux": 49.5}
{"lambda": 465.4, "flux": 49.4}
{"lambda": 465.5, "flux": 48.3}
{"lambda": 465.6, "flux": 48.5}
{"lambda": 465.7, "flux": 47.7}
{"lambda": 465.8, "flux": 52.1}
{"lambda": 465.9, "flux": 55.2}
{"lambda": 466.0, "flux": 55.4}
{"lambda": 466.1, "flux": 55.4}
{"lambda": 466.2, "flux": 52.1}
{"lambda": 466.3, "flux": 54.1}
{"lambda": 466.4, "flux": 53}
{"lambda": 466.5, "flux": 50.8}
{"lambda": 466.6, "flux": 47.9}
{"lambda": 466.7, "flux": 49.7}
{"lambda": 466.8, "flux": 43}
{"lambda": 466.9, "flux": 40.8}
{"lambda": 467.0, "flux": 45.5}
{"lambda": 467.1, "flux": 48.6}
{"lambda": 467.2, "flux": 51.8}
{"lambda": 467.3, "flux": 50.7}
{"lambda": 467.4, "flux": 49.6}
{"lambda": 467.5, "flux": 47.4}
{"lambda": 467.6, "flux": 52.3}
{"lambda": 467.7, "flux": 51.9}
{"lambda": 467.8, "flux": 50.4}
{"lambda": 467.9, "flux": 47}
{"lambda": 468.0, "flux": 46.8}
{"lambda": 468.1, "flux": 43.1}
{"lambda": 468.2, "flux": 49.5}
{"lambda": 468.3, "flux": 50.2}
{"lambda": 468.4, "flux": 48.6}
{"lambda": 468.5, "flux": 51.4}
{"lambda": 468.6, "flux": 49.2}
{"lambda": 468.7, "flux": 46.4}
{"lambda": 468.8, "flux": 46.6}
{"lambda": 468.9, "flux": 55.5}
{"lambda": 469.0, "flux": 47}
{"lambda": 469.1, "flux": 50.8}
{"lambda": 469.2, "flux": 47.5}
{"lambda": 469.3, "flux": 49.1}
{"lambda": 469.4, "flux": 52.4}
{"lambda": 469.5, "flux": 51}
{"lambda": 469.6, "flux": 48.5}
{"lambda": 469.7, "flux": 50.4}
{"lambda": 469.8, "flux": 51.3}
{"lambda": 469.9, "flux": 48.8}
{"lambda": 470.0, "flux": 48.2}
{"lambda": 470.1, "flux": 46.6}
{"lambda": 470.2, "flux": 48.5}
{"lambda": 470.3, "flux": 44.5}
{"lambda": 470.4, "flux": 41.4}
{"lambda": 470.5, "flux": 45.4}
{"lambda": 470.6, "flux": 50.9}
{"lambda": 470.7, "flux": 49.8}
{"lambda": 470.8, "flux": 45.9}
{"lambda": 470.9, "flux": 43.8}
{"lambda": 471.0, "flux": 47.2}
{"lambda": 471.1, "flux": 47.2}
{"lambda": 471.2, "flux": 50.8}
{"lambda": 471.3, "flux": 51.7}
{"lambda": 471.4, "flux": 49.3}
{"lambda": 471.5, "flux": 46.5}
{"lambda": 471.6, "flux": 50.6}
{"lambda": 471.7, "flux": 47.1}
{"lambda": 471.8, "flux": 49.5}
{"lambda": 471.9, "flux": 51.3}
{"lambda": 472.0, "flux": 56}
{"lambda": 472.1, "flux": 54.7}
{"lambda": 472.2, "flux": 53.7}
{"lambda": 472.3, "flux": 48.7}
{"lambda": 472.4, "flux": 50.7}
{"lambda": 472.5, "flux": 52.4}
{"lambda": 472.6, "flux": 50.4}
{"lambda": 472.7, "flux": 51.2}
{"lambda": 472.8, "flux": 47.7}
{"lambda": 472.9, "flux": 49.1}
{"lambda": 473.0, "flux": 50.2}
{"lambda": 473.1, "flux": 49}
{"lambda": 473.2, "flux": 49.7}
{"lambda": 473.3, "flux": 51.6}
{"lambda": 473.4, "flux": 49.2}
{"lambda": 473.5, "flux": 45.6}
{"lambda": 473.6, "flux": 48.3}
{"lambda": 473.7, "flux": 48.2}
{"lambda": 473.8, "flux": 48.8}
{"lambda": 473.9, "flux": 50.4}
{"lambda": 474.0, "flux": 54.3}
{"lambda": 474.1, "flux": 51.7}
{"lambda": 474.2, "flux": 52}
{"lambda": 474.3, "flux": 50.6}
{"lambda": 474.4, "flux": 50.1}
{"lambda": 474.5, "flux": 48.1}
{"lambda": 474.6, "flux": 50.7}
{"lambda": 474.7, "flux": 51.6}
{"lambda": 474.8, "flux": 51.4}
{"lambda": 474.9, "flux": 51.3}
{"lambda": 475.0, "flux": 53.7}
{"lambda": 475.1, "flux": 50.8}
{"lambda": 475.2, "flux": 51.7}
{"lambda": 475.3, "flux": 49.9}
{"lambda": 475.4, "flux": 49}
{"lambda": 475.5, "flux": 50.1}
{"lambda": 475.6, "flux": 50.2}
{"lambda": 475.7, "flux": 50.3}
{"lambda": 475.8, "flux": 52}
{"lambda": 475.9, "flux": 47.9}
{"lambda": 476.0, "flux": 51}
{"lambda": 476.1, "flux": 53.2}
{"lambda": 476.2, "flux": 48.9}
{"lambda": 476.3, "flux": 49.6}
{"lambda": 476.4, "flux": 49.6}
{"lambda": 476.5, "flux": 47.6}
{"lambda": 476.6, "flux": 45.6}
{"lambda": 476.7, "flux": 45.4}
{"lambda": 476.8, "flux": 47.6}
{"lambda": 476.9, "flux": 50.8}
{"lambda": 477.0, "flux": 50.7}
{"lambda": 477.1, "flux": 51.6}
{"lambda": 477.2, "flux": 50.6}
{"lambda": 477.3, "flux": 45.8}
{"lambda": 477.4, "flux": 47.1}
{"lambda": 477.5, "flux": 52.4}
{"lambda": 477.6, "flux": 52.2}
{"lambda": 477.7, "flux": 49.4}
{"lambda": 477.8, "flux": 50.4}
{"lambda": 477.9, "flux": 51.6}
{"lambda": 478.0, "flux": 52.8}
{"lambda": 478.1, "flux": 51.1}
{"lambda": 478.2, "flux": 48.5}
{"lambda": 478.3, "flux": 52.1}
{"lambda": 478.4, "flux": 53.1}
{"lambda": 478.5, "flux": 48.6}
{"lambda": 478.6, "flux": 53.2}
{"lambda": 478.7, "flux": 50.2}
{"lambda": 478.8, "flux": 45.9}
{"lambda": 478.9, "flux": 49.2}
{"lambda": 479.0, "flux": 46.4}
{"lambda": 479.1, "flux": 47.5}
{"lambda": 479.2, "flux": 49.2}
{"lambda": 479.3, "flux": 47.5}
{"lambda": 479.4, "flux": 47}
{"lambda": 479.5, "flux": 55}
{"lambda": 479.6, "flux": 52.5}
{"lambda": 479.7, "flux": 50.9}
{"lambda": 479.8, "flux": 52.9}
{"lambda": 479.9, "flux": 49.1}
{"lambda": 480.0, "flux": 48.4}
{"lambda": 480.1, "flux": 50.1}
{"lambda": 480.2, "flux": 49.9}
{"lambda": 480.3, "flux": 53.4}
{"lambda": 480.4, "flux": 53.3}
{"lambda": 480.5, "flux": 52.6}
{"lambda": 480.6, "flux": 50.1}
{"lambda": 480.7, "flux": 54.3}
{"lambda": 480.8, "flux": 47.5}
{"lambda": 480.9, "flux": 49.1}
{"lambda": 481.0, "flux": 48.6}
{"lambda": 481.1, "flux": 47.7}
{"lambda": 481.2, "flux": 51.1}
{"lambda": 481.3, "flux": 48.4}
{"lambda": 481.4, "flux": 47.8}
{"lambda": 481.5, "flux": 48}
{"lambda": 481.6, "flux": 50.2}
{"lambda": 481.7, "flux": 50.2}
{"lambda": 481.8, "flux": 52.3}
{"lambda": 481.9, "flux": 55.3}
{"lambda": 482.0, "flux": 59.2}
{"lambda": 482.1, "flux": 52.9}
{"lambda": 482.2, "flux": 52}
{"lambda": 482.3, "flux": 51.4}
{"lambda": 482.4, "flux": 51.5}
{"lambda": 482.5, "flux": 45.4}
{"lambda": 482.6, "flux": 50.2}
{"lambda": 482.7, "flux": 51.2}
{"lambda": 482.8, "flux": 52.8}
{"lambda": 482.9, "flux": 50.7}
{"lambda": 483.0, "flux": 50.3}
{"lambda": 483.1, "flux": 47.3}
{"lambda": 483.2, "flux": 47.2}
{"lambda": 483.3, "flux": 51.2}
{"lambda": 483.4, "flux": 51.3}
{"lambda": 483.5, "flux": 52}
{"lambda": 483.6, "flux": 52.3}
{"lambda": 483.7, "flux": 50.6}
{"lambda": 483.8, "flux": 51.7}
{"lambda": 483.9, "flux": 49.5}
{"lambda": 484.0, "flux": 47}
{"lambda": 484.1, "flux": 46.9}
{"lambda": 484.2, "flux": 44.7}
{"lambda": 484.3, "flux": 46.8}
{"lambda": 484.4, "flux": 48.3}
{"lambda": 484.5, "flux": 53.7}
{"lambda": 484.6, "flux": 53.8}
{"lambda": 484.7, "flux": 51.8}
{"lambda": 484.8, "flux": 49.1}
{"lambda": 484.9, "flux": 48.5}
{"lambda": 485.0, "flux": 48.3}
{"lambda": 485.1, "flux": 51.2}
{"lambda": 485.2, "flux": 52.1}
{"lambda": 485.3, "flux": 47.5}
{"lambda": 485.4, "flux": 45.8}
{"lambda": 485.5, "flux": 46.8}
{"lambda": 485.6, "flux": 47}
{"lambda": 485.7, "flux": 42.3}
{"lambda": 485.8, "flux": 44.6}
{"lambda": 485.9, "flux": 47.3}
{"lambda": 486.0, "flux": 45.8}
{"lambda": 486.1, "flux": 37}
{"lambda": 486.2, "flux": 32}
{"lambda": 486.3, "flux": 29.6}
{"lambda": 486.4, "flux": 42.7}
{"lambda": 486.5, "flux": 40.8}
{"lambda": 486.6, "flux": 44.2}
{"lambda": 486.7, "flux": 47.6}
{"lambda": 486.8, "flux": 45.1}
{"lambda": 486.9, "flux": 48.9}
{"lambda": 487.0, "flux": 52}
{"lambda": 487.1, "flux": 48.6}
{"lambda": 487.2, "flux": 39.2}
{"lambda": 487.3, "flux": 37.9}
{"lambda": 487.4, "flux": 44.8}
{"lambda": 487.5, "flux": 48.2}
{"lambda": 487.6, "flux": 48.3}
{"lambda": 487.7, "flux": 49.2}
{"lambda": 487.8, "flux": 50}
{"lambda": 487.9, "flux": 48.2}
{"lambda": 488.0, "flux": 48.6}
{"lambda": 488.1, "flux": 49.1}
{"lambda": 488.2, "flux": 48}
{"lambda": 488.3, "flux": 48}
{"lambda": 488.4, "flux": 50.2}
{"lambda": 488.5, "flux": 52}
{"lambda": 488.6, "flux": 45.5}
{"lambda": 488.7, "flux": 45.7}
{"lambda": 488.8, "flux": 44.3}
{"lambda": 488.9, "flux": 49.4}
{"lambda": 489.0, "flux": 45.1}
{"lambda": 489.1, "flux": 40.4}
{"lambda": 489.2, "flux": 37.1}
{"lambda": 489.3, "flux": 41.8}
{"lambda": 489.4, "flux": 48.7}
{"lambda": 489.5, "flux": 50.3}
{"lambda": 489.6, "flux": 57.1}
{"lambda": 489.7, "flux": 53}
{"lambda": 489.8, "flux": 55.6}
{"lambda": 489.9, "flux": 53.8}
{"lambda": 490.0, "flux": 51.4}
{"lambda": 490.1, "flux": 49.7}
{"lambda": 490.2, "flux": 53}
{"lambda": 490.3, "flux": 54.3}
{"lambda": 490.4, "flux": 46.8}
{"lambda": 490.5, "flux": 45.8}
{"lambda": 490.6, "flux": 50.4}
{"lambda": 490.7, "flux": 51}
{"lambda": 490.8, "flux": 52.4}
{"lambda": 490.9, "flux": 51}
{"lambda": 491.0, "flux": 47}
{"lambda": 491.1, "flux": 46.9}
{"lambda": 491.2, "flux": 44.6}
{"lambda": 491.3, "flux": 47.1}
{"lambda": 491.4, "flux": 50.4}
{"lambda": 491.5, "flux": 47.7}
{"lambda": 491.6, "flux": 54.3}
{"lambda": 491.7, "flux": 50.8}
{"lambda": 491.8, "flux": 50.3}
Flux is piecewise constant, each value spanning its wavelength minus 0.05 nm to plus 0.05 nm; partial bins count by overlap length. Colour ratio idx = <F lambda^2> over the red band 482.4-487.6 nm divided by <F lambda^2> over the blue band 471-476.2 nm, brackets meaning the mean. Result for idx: 0.98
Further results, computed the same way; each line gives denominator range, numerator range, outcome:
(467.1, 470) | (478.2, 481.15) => 1.06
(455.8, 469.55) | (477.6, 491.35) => 1.07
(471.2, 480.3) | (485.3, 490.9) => 0.98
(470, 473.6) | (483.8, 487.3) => 0.99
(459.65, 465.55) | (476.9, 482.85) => 1.09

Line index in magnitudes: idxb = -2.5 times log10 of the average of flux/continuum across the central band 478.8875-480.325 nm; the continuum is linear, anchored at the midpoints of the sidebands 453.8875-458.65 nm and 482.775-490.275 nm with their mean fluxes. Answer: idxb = -0.044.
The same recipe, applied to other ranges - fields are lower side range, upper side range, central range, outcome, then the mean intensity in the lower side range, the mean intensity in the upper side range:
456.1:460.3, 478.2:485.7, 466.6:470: 0.02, 49.5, 50.1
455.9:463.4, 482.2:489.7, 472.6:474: -0.02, 50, 47.4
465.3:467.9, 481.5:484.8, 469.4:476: 0.01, 50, 50.6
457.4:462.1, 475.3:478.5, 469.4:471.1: 0.04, 49.2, 49.9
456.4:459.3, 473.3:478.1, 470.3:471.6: 0.05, 49.2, 50.1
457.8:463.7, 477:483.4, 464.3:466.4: -0.02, 49.6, 50.4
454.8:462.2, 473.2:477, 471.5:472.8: -0.03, 49.3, 50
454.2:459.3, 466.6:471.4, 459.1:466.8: -0.03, 49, 48.4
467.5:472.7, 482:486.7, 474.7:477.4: -0.03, 49.2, 47.9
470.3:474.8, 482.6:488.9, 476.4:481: -0.03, 49.6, 47.3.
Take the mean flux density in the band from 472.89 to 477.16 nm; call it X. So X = 50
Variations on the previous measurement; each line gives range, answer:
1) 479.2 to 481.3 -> 50.5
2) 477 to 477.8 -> 50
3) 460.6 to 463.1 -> 50.6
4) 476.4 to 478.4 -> 49.7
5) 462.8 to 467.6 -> 50.1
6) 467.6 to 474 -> 49.2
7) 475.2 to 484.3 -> 50.1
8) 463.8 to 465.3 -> 49.2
